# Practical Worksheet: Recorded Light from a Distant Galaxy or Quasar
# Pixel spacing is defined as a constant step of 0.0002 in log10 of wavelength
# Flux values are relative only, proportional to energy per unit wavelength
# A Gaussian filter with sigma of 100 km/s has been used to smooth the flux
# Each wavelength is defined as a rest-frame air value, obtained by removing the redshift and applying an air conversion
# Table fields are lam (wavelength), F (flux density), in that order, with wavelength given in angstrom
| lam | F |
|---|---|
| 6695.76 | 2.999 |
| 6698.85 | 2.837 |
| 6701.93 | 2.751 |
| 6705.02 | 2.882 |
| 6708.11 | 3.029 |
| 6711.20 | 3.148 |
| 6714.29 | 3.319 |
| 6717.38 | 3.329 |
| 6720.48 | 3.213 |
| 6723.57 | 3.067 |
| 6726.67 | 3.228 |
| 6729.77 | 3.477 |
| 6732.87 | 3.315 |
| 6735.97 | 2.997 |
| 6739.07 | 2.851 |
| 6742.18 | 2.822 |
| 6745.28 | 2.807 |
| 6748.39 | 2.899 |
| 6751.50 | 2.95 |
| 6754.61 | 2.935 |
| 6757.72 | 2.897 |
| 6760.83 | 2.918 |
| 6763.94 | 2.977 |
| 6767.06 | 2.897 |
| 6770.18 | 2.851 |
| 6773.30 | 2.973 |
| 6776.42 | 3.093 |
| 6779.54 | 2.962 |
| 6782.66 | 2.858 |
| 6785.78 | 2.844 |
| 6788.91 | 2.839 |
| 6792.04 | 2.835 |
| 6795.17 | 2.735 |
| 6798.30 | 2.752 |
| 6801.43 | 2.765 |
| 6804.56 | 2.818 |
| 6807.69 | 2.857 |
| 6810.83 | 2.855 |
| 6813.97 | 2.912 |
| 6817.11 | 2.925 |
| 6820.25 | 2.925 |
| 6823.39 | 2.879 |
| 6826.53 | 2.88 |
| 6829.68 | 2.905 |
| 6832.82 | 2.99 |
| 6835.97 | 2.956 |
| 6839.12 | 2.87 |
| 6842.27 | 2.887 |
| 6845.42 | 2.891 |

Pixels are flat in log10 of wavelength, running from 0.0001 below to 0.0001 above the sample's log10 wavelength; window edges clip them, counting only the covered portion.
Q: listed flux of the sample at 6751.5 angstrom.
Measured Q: 2.95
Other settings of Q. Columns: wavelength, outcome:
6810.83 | 2.855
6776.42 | 3.093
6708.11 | 3.029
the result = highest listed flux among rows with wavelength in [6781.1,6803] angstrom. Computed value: 2.858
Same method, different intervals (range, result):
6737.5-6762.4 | 2.95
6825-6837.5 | 2.99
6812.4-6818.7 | 2.925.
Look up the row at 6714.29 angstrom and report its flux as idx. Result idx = 3.319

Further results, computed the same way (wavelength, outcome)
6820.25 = 2.925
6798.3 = 2.752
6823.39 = 2.879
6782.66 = 2.858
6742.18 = 2.822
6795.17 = 2.735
